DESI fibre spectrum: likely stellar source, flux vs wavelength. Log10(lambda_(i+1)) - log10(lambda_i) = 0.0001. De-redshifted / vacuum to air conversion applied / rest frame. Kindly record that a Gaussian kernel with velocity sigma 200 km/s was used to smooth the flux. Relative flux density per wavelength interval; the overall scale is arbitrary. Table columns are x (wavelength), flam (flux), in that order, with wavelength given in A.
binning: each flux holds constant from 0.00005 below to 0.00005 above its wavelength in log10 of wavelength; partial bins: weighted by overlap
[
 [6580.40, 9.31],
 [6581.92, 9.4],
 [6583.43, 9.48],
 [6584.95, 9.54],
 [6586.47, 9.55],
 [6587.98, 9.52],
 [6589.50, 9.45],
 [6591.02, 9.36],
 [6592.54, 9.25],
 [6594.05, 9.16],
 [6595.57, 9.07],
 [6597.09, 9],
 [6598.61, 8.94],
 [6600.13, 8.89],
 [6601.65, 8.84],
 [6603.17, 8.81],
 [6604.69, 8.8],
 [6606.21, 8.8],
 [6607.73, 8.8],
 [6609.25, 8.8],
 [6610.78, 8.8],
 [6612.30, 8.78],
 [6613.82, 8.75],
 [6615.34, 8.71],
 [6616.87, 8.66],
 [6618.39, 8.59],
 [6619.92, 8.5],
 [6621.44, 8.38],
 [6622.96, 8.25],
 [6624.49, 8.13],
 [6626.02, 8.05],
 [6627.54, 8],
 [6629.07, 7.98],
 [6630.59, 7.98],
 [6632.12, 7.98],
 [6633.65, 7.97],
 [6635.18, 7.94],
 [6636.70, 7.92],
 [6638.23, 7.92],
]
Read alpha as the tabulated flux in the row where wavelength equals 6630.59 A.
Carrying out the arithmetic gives 7.98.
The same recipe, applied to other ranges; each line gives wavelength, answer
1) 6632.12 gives 7.98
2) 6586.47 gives 9.55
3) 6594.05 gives 9.16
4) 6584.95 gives 9.54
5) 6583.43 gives 9.48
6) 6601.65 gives 8.84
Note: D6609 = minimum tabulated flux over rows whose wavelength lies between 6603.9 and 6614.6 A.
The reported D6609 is 8.75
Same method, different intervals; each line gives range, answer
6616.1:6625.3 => 8.13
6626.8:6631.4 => 7.98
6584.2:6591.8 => 9.36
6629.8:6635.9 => 7.94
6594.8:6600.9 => 8.89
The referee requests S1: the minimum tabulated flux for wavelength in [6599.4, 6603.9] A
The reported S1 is 8.81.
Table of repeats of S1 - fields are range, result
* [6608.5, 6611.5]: 8.8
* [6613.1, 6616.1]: 8.71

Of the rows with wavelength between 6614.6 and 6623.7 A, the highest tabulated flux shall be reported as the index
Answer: 8.71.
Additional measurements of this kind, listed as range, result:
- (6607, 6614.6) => 8.8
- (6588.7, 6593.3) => 9.45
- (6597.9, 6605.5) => 8.94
